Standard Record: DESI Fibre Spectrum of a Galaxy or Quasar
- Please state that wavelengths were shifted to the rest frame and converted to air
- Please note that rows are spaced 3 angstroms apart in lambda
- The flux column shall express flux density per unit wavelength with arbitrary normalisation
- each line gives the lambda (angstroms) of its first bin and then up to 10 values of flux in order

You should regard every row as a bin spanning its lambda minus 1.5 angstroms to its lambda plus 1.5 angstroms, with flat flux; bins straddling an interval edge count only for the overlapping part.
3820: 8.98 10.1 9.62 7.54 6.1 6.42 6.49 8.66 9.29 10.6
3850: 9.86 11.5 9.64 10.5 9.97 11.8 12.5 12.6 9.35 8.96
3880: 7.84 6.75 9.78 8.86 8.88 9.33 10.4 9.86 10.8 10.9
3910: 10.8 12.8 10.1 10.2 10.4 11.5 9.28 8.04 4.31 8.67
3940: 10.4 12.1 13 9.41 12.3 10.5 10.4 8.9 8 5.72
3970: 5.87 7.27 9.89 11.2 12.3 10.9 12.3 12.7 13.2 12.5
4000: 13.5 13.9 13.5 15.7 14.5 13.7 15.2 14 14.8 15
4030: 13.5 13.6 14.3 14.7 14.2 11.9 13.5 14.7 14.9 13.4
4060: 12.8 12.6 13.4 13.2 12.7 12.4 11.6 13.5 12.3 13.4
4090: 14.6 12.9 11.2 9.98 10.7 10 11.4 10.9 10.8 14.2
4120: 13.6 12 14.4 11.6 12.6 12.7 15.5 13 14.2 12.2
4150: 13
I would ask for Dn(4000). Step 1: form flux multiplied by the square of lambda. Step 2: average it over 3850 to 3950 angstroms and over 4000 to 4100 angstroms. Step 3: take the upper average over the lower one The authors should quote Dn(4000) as 1.5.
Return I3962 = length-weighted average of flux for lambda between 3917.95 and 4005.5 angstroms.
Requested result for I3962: 10.3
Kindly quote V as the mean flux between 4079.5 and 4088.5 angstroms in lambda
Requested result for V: 13.1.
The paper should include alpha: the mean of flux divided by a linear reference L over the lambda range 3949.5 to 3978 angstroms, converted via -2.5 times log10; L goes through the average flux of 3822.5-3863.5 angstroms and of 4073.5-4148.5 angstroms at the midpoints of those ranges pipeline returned 0.19 mag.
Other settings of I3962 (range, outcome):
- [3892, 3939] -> 9.8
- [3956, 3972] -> 7.85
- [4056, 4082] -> 12.8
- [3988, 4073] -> 13.8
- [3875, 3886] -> 8.18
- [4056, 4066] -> 13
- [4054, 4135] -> 12.4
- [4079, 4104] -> 12.3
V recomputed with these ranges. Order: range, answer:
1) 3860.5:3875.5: 11.2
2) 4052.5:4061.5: 13.7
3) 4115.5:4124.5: 13.3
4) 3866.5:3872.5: 12.5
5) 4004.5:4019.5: 14.5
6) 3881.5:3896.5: 8.72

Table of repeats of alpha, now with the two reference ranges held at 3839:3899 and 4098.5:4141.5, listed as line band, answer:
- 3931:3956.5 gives 0.06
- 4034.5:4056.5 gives -0.21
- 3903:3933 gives -0.01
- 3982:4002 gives -0.14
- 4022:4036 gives -0.24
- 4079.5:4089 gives -0.11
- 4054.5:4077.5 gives -0.11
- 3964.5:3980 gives 0.34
